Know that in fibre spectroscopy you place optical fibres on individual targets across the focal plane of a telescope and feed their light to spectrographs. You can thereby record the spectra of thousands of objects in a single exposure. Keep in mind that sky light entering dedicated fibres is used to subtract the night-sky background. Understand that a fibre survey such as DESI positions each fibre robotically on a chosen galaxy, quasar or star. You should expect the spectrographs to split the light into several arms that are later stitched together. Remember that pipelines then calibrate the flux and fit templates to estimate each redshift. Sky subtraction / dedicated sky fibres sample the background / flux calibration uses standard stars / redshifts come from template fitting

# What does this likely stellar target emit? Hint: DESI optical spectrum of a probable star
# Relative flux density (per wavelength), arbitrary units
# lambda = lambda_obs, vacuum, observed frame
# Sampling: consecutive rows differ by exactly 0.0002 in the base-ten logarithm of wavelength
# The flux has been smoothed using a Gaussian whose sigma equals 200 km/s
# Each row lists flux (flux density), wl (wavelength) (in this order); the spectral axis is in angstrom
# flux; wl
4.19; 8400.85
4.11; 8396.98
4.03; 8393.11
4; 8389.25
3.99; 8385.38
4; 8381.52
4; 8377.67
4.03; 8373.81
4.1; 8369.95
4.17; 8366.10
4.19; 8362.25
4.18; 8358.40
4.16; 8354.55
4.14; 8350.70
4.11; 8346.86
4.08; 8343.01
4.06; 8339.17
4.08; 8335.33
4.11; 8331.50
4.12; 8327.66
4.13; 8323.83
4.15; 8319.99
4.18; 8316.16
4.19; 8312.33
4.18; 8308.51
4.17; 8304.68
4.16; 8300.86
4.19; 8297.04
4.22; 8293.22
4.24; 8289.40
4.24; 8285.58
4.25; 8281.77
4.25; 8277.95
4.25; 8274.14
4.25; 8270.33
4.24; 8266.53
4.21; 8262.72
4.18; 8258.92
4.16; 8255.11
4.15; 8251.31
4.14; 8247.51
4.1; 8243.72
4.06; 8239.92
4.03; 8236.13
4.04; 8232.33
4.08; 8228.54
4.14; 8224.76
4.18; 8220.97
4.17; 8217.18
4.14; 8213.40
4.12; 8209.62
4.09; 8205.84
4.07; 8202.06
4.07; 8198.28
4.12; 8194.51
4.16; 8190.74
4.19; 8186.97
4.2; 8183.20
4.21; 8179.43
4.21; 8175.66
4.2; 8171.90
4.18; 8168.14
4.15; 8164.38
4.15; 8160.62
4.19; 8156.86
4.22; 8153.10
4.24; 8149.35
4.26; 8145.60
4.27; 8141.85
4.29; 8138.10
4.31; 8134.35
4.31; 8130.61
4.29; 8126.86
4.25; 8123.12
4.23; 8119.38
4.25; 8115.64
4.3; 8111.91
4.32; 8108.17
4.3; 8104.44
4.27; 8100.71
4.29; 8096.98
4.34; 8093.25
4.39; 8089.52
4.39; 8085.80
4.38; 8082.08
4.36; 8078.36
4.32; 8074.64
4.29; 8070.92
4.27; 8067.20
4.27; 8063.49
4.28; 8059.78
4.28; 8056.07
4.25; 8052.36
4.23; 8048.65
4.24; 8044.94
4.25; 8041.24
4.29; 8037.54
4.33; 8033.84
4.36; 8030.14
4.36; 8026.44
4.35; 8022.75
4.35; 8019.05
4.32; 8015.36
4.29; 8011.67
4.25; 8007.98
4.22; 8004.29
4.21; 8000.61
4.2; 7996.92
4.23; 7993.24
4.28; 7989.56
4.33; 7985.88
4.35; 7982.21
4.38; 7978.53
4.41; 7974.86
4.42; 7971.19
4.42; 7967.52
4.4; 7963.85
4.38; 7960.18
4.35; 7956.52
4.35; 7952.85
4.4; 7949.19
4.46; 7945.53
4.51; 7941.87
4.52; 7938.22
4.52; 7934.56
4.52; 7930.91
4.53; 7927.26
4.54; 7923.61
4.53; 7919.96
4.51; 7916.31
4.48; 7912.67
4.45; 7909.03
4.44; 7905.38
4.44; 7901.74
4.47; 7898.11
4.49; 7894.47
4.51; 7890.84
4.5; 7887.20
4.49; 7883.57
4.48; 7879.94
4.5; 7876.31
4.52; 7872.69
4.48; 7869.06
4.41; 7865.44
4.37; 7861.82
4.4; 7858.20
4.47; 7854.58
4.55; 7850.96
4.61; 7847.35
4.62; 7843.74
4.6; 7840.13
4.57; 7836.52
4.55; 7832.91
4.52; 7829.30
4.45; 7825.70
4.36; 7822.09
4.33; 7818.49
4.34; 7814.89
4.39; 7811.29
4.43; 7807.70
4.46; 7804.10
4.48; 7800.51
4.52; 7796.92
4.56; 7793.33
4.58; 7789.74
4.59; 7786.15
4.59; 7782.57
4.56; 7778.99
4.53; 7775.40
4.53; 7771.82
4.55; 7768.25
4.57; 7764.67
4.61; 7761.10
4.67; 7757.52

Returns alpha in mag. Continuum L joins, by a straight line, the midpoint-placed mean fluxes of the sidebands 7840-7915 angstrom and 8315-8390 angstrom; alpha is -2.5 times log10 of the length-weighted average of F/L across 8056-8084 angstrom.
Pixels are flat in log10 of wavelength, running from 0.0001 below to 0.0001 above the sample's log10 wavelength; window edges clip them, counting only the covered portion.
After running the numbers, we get 0.01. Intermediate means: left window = 4.49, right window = 4.1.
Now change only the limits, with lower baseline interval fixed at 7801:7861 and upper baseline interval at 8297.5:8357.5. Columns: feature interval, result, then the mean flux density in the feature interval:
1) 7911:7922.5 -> -0.02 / 4.51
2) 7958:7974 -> -0.01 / 4.4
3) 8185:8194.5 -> 0.02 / 4.17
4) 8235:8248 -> 0.03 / 4.08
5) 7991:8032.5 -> 0.02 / 4.29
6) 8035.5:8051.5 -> 0.02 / 4.25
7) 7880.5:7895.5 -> -0.01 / 4.5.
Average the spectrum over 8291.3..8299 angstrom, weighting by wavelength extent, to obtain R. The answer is 4.2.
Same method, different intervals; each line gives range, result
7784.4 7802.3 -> 4.54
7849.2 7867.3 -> 4.44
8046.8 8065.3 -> 4.26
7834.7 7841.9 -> 4.58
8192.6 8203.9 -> 4.09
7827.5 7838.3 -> 4.55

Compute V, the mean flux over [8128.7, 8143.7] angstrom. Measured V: 4.29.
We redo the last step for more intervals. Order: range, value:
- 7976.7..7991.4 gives 4.34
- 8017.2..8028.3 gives 4.35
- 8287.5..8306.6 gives 4.2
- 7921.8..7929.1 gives 4.54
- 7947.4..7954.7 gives 4.37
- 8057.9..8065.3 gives 4.28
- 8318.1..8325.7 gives 4.14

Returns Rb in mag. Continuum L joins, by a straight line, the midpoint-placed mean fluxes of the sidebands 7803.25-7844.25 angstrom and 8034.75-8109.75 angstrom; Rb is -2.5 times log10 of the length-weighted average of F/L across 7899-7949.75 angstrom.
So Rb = -0.02 mag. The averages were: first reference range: 4.46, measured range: 4.49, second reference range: 4.3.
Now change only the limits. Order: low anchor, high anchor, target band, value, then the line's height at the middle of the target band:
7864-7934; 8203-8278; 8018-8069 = 0.013 mag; 4.34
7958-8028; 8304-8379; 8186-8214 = 0.023 mag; 4.21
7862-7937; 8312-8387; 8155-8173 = 0.024 mag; 4.26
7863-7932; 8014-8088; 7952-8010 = 0.017 mag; 4.39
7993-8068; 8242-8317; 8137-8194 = 0.008 mag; 4.24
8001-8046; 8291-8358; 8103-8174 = -0.002 mag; 4.24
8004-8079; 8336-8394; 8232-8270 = 0.005 mag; 4.16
